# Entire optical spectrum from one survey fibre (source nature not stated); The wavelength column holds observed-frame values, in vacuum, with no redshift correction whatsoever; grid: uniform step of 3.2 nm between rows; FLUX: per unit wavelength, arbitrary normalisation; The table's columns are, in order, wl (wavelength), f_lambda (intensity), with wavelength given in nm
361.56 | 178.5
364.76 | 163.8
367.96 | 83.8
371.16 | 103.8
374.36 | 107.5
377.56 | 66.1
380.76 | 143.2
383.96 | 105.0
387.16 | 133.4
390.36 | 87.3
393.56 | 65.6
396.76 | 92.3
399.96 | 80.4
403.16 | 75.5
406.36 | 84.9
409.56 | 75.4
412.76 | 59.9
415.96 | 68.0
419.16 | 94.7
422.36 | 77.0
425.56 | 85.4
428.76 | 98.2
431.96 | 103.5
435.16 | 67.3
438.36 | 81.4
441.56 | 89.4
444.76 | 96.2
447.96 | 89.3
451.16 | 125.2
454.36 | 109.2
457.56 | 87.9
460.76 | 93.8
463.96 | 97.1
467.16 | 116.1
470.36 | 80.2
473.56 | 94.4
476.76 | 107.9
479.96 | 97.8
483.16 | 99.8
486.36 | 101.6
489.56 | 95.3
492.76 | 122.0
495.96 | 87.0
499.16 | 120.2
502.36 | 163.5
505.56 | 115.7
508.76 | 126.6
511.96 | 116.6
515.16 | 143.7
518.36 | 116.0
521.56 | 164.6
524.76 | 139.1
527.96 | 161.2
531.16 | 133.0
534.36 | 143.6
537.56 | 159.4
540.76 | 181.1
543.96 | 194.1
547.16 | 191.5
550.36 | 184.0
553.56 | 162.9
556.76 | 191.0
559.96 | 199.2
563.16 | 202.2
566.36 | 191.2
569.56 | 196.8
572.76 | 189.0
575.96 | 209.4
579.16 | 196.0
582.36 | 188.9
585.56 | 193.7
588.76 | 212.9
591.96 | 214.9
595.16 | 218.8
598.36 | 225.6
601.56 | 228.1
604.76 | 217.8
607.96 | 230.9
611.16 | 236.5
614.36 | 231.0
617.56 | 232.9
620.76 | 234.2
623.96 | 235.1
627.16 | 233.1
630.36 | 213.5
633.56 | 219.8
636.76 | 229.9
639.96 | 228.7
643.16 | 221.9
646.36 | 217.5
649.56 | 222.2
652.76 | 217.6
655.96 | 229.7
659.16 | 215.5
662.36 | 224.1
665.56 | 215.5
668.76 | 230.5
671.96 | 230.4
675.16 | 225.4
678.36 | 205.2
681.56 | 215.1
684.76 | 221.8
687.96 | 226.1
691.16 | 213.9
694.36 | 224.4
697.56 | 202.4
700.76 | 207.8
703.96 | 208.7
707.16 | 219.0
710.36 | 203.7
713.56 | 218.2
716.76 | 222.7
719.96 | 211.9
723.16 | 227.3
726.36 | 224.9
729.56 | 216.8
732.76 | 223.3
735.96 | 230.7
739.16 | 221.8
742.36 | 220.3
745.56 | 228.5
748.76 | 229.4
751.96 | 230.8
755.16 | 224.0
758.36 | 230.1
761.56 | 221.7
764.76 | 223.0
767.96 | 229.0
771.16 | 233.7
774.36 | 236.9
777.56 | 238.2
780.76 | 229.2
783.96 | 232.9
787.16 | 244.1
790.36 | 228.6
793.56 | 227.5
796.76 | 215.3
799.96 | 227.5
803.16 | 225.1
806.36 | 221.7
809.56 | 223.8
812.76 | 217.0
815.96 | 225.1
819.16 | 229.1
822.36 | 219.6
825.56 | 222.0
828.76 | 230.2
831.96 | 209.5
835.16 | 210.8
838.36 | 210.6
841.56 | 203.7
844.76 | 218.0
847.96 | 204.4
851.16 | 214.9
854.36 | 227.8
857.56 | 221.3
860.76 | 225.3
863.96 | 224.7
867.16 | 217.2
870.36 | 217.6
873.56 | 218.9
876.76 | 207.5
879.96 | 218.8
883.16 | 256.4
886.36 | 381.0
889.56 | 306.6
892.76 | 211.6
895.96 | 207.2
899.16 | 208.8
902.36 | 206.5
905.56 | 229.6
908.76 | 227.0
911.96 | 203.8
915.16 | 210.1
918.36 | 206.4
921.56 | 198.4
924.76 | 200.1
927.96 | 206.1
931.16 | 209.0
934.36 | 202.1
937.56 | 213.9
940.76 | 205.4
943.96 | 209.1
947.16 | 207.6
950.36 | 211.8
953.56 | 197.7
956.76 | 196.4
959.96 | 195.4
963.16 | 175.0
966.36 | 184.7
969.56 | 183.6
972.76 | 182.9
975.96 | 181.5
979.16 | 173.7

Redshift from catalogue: 0.35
